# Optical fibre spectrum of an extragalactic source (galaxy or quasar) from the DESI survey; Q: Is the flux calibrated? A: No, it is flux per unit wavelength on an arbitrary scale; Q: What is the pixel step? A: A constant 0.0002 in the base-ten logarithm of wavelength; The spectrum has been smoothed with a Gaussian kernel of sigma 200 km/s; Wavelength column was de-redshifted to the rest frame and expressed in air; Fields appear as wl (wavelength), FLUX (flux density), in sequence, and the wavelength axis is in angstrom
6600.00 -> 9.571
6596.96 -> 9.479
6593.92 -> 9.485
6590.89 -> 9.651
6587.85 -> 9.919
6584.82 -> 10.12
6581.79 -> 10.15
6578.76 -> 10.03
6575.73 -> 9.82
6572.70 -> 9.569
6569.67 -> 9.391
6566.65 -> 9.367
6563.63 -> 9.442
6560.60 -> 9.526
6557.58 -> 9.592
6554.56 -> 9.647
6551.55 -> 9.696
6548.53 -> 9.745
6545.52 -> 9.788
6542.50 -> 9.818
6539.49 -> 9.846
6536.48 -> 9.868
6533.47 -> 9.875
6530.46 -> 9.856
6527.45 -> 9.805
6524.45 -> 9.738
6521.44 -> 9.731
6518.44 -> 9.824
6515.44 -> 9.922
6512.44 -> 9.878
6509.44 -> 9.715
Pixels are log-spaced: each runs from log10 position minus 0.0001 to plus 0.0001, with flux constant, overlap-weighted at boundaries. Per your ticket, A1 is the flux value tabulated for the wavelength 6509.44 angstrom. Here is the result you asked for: 9.715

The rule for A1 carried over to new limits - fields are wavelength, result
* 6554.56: 9.647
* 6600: 9.571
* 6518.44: 9.824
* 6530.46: 9.856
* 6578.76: 10.03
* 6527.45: 9.805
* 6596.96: 9.479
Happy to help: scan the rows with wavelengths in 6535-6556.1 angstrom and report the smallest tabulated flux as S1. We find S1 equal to 9.647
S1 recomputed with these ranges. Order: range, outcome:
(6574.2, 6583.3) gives 9.82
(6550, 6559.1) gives 9.592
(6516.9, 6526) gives 9.731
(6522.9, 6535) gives 9.738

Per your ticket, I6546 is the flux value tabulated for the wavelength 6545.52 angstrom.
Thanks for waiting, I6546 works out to 9.788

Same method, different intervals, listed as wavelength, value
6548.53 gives 9.745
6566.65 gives 9.367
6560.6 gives 9.526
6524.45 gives 9.738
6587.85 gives 9.919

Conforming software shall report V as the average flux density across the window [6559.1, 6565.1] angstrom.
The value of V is 9.47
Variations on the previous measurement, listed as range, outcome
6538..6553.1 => 9.78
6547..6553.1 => 9.73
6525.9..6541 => 9.85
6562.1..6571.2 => 9.4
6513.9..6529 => 9.8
